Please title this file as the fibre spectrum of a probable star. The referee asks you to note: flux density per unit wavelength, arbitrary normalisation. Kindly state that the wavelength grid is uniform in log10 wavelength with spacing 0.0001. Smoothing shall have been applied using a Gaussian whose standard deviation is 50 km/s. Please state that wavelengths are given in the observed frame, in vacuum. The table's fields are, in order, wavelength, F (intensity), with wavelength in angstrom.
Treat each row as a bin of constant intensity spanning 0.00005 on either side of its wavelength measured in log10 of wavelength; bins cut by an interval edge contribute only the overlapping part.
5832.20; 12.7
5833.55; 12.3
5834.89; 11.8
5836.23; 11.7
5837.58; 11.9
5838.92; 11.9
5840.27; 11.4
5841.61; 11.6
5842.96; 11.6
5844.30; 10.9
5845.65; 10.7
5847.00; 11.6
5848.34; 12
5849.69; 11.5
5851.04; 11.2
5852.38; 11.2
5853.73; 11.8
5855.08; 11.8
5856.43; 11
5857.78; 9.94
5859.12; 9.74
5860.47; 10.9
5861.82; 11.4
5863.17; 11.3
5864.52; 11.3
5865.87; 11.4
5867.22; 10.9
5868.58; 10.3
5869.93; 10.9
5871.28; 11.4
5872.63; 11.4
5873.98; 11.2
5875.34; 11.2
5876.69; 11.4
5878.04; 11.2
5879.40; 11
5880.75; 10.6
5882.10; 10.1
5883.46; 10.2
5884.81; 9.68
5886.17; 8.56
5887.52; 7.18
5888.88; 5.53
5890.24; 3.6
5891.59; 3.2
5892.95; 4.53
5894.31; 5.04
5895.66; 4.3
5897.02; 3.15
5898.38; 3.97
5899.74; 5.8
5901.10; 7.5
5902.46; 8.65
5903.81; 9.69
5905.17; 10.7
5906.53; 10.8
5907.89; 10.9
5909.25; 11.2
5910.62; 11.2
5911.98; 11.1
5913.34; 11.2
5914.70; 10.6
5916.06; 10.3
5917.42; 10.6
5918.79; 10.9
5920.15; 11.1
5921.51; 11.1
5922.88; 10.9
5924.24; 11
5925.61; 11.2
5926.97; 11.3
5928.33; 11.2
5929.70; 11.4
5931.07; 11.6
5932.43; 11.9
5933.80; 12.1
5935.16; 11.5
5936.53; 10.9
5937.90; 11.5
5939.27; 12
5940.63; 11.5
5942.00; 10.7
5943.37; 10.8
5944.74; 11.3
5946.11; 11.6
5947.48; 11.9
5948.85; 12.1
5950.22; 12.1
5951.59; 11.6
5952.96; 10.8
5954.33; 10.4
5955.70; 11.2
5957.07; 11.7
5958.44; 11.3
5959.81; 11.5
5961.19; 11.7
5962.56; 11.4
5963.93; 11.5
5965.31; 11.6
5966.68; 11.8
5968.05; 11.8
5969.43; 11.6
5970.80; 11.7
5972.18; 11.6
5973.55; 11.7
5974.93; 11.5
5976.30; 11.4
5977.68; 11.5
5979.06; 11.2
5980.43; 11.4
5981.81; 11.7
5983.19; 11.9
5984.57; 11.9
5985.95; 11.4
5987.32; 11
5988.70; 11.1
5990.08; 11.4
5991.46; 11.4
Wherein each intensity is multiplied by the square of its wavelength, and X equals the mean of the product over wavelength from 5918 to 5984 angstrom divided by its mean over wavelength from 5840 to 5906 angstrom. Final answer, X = 1.24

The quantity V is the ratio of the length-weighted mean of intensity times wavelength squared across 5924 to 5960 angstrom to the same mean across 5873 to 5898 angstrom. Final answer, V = 1.48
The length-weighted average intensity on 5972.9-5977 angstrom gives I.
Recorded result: 11.5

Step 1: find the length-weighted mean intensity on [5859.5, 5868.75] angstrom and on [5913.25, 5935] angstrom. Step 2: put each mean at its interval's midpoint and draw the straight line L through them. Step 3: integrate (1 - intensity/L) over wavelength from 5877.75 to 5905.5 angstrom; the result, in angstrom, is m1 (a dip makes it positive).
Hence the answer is 9.6 angstrom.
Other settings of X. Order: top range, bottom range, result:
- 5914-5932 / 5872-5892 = 1.22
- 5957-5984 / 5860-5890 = 1.16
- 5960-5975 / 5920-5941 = 1.03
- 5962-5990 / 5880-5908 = 1.63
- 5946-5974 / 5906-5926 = 1.07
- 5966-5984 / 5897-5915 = 1.29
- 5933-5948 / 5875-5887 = 1.12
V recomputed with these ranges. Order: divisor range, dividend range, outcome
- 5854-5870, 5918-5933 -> 1.05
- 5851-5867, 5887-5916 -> 0.70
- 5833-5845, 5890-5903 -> 0.44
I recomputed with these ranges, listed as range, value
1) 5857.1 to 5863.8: 10.7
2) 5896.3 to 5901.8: 5.1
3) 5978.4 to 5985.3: 11.6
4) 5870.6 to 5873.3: 11.4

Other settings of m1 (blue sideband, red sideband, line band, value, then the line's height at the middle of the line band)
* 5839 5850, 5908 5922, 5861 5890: 2.40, 11.2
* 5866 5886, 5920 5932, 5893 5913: 5.35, 11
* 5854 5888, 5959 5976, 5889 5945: 8.01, 11.1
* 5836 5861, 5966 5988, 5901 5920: 1.55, 11.4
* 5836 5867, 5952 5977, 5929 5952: -0.27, 11.4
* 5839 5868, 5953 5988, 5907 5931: 0.71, 11.4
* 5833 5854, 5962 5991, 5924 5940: 0.08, 11.5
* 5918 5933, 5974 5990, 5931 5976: -0.68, 11.3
